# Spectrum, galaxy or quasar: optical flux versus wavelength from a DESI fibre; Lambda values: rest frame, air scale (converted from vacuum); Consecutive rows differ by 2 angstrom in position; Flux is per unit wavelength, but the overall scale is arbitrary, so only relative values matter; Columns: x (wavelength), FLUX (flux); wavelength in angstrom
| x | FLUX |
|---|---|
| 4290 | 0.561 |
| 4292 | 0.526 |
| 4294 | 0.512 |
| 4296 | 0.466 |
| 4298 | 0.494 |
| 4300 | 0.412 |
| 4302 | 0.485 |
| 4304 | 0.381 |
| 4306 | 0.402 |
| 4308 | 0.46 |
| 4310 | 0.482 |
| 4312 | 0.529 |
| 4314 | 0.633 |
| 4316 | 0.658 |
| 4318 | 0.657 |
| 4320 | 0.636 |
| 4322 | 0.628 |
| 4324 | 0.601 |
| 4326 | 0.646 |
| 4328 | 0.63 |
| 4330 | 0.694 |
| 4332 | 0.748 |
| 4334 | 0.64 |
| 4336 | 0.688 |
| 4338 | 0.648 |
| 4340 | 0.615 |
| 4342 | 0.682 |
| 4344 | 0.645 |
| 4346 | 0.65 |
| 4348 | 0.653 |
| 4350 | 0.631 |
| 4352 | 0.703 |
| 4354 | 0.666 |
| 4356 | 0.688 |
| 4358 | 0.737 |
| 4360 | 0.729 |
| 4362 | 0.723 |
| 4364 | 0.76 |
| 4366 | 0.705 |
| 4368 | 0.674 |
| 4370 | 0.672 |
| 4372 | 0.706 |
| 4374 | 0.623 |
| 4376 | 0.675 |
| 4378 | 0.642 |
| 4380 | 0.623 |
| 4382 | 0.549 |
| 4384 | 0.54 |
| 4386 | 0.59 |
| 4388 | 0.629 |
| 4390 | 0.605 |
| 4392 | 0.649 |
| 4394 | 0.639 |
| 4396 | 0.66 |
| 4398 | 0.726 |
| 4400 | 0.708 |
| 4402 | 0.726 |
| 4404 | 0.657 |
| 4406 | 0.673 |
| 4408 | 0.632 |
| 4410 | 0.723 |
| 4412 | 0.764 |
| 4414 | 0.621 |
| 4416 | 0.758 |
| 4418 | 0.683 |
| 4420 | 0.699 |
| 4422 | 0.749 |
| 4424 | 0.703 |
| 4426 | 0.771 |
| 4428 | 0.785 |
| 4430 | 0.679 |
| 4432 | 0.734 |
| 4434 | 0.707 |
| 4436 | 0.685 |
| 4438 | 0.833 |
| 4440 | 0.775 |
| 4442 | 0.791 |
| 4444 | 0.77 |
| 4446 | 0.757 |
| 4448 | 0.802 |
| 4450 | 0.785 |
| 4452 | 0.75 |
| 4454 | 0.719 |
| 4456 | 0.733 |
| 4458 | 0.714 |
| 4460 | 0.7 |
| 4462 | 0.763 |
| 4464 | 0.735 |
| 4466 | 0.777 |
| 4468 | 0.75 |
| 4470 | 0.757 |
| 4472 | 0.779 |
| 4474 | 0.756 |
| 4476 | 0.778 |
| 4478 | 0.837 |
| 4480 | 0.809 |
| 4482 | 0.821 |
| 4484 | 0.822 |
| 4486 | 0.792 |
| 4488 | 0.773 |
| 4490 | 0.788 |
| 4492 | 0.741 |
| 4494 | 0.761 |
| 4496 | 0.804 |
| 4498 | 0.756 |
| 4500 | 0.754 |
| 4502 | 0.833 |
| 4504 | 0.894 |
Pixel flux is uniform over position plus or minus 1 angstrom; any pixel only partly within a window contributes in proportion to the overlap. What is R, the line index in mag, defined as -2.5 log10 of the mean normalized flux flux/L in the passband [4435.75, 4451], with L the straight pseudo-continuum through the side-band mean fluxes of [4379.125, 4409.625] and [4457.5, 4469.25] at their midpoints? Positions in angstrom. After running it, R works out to -0.10 mag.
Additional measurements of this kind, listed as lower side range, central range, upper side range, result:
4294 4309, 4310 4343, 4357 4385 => -0.21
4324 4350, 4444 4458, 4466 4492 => 0.01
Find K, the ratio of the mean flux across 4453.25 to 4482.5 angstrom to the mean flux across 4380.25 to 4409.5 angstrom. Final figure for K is 1.18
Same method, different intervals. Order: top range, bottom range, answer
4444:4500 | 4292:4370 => 1.25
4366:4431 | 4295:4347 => 1.15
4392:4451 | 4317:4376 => 1.08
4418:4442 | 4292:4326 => 1.39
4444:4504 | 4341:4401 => 1.17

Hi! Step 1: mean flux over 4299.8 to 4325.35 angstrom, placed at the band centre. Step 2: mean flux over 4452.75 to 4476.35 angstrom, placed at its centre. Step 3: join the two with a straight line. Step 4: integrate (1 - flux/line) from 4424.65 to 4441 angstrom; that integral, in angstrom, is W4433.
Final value -1.0 angstrom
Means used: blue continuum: 0.541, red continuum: 0.746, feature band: 0.745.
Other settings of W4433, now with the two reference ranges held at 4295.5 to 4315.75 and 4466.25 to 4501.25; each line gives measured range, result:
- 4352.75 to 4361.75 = -2.18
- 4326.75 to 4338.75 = -3.36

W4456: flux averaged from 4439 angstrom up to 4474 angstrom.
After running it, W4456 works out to 0.756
